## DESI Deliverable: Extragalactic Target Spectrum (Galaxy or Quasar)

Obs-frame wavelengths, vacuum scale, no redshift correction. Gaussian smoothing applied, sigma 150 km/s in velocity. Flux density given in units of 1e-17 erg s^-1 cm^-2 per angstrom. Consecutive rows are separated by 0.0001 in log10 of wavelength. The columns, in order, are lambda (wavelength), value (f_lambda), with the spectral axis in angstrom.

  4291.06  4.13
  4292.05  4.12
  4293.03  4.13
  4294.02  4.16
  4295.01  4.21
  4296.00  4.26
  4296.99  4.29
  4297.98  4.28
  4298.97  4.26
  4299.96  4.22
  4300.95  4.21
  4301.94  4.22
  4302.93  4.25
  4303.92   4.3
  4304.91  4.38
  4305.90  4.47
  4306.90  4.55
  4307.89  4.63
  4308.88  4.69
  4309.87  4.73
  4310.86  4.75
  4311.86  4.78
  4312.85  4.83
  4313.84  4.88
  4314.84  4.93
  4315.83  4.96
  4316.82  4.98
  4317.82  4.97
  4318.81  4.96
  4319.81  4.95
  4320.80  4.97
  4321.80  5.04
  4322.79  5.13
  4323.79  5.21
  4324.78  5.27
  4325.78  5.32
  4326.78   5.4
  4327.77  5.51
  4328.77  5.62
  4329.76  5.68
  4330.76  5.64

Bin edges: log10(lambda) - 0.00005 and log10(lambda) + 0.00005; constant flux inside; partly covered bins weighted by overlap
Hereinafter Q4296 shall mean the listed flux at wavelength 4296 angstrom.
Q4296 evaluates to 4.26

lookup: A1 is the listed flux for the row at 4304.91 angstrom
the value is 4.38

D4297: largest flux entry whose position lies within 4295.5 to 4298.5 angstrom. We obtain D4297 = 4.29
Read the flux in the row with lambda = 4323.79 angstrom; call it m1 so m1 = 5.21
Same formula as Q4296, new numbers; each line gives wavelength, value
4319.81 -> 4.95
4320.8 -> 4.97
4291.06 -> 4.13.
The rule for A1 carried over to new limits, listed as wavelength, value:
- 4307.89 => 4.63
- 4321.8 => 5.04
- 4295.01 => 4.21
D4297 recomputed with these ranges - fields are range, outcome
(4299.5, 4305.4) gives 4.38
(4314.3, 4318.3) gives 4.98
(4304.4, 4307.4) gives 4.55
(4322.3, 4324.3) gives 5.21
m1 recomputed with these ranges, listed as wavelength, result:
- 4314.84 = 4.93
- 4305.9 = 4.47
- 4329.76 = 5.68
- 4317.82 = 4.97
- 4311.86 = 4.78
